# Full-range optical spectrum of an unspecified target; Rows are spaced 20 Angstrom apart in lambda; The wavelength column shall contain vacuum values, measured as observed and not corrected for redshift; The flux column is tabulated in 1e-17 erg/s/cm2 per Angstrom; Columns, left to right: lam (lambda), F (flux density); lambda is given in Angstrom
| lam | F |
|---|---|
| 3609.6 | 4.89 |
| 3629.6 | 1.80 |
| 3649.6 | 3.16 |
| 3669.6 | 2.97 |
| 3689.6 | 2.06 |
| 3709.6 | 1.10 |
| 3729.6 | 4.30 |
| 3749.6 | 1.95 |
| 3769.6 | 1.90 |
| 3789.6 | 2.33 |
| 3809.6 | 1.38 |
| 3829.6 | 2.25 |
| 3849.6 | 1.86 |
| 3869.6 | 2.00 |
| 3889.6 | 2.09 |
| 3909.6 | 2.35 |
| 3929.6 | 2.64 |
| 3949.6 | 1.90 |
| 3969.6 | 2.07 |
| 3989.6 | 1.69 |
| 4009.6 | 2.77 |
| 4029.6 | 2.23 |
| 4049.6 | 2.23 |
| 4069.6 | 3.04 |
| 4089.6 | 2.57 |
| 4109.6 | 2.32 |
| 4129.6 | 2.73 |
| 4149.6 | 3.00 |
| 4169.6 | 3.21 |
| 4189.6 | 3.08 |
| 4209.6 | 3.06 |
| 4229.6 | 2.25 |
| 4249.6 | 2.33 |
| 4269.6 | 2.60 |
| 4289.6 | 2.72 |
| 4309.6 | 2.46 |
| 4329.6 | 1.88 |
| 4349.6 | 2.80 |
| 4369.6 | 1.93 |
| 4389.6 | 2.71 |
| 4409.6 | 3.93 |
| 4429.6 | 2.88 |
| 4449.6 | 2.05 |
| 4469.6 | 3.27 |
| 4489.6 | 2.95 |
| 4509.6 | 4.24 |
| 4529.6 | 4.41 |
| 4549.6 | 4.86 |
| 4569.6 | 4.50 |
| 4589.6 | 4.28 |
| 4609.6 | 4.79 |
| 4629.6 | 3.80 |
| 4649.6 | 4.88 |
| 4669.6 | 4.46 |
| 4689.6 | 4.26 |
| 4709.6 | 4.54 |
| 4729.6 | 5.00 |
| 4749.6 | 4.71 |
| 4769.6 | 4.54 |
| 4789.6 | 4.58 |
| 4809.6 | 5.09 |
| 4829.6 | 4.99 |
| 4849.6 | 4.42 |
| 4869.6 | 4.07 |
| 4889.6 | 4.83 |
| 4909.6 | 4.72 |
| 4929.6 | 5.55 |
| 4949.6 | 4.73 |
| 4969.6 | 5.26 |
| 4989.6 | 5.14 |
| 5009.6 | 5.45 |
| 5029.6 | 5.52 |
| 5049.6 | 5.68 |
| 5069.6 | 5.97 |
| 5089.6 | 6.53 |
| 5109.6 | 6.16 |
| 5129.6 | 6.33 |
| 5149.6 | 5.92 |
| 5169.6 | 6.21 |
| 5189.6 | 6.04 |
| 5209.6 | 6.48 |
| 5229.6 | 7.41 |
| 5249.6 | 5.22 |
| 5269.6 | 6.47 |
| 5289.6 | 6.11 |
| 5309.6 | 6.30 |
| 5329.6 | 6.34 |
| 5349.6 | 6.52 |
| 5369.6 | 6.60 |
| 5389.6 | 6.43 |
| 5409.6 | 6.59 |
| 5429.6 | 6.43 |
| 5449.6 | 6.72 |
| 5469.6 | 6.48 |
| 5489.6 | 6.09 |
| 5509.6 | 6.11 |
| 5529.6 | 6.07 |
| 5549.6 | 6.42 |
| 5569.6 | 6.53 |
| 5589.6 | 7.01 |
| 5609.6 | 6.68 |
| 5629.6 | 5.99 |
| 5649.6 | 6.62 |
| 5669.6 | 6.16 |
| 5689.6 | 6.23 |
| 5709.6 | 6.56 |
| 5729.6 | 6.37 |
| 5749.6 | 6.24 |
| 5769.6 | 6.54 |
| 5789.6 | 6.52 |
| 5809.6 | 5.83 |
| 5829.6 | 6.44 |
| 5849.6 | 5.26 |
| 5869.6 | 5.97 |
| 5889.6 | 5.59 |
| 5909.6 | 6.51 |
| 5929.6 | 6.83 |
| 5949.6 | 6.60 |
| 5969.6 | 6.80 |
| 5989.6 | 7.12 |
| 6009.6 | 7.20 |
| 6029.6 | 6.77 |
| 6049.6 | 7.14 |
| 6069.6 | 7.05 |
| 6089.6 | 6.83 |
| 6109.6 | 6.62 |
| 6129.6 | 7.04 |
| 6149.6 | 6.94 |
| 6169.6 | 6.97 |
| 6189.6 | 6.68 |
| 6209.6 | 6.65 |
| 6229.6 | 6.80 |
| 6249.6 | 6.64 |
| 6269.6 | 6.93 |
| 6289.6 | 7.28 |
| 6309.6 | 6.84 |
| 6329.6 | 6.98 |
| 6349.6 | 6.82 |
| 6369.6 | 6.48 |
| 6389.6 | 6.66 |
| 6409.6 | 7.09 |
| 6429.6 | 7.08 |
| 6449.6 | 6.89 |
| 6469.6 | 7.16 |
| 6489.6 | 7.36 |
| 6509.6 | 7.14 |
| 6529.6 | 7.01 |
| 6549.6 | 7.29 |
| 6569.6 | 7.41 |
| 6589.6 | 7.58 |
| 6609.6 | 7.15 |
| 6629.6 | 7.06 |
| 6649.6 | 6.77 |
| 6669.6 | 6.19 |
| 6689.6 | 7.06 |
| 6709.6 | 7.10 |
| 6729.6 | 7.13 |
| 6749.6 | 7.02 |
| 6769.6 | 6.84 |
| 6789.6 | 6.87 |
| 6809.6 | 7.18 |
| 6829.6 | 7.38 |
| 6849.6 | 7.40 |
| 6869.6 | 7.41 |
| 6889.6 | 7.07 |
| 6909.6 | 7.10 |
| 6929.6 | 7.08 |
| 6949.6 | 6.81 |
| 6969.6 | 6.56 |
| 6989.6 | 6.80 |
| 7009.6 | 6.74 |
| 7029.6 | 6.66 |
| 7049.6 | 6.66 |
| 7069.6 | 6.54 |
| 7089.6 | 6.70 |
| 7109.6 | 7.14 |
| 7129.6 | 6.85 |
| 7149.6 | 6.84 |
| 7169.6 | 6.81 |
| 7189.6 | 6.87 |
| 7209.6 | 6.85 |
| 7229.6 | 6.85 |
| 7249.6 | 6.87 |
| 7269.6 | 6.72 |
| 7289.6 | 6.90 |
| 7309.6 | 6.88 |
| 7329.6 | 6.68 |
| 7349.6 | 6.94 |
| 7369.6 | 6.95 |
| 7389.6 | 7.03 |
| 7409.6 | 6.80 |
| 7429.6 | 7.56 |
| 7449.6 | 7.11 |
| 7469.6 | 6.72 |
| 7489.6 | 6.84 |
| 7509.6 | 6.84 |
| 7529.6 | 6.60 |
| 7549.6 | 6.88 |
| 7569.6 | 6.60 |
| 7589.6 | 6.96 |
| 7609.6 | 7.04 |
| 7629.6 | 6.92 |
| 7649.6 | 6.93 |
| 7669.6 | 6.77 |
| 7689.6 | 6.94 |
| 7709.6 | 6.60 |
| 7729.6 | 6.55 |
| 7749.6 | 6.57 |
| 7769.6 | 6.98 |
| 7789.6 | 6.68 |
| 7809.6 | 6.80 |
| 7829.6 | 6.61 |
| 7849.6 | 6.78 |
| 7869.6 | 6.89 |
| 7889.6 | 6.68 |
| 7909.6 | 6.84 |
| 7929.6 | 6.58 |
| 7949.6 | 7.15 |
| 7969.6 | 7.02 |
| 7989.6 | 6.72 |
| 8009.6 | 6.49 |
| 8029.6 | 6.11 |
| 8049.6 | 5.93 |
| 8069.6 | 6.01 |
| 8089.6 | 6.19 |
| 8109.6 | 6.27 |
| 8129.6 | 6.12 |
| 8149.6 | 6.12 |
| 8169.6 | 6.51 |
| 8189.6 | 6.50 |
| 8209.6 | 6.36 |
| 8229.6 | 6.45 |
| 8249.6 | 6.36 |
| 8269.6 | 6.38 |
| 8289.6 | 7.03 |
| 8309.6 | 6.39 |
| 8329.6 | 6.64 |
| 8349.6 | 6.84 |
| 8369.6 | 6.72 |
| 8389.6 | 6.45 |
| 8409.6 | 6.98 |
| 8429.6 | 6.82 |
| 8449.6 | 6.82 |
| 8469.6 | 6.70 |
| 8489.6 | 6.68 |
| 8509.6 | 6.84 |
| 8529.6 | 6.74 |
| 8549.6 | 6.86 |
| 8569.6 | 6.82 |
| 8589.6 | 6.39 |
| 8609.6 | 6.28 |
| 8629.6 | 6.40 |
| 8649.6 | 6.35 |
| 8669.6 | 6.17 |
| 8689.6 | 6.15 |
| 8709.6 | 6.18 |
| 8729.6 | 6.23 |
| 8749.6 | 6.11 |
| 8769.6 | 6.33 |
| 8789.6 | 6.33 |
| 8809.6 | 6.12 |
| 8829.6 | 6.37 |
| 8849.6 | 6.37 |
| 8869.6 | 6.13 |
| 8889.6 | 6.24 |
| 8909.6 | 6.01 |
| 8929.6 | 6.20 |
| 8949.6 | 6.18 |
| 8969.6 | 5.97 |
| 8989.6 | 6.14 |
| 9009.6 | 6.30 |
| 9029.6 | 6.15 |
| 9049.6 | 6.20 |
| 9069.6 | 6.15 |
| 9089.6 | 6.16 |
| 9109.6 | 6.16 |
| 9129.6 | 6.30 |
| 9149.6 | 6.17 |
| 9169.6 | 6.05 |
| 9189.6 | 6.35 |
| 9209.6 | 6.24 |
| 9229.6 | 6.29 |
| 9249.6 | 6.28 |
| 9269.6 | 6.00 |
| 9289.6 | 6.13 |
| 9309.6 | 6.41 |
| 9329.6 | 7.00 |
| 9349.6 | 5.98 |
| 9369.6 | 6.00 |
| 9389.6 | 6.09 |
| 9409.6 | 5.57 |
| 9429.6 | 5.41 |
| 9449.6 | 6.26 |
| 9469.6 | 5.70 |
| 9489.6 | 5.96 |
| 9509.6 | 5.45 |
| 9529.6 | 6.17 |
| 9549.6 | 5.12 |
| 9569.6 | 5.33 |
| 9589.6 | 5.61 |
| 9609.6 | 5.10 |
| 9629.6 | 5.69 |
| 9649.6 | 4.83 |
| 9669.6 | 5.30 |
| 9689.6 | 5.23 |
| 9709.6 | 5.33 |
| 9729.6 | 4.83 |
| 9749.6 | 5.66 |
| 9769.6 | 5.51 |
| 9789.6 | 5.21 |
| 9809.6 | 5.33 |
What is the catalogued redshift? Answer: 0.130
